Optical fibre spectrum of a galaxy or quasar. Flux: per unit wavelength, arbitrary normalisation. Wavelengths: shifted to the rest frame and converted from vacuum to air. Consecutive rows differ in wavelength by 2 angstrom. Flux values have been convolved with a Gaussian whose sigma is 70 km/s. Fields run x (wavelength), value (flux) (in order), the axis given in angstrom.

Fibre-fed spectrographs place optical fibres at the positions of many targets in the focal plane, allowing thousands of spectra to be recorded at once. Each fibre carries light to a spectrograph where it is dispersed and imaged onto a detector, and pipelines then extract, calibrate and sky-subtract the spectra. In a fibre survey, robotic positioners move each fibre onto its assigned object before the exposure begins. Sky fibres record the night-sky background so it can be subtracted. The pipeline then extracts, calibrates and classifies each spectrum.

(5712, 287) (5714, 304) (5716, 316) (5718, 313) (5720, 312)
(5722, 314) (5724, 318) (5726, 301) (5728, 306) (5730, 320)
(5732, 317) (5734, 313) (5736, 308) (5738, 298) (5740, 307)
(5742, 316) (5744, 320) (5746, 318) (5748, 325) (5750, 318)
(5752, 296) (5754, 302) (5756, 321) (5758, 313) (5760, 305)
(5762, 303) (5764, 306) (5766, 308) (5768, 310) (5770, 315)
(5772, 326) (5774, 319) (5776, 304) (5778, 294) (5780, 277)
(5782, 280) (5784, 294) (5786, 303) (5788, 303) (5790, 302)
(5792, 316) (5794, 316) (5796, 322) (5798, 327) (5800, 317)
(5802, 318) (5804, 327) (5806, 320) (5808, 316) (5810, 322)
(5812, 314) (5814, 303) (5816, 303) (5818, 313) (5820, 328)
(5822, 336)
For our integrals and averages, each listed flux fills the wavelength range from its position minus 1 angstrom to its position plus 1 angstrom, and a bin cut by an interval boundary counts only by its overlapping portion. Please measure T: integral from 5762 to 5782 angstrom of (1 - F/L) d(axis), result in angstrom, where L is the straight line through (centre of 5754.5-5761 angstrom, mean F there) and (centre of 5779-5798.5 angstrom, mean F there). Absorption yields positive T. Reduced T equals 0.2 angstrom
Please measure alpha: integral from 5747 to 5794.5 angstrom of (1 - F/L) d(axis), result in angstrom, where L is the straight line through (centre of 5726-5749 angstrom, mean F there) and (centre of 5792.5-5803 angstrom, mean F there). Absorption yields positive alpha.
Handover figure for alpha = 1.5 angstrom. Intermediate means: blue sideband 313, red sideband 320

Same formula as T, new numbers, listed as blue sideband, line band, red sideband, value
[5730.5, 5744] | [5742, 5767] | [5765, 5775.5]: 0.13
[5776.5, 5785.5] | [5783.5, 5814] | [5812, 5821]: -1.46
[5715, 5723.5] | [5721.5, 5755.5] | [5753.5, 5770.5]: 0.02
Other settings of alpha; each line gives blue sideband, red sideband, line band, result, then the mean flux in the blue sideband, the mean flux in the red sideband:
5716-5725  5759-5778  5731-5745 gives 0.1 angstrom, 314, 310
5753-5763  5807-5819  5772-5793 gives 0.7 angstrom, 309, 312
